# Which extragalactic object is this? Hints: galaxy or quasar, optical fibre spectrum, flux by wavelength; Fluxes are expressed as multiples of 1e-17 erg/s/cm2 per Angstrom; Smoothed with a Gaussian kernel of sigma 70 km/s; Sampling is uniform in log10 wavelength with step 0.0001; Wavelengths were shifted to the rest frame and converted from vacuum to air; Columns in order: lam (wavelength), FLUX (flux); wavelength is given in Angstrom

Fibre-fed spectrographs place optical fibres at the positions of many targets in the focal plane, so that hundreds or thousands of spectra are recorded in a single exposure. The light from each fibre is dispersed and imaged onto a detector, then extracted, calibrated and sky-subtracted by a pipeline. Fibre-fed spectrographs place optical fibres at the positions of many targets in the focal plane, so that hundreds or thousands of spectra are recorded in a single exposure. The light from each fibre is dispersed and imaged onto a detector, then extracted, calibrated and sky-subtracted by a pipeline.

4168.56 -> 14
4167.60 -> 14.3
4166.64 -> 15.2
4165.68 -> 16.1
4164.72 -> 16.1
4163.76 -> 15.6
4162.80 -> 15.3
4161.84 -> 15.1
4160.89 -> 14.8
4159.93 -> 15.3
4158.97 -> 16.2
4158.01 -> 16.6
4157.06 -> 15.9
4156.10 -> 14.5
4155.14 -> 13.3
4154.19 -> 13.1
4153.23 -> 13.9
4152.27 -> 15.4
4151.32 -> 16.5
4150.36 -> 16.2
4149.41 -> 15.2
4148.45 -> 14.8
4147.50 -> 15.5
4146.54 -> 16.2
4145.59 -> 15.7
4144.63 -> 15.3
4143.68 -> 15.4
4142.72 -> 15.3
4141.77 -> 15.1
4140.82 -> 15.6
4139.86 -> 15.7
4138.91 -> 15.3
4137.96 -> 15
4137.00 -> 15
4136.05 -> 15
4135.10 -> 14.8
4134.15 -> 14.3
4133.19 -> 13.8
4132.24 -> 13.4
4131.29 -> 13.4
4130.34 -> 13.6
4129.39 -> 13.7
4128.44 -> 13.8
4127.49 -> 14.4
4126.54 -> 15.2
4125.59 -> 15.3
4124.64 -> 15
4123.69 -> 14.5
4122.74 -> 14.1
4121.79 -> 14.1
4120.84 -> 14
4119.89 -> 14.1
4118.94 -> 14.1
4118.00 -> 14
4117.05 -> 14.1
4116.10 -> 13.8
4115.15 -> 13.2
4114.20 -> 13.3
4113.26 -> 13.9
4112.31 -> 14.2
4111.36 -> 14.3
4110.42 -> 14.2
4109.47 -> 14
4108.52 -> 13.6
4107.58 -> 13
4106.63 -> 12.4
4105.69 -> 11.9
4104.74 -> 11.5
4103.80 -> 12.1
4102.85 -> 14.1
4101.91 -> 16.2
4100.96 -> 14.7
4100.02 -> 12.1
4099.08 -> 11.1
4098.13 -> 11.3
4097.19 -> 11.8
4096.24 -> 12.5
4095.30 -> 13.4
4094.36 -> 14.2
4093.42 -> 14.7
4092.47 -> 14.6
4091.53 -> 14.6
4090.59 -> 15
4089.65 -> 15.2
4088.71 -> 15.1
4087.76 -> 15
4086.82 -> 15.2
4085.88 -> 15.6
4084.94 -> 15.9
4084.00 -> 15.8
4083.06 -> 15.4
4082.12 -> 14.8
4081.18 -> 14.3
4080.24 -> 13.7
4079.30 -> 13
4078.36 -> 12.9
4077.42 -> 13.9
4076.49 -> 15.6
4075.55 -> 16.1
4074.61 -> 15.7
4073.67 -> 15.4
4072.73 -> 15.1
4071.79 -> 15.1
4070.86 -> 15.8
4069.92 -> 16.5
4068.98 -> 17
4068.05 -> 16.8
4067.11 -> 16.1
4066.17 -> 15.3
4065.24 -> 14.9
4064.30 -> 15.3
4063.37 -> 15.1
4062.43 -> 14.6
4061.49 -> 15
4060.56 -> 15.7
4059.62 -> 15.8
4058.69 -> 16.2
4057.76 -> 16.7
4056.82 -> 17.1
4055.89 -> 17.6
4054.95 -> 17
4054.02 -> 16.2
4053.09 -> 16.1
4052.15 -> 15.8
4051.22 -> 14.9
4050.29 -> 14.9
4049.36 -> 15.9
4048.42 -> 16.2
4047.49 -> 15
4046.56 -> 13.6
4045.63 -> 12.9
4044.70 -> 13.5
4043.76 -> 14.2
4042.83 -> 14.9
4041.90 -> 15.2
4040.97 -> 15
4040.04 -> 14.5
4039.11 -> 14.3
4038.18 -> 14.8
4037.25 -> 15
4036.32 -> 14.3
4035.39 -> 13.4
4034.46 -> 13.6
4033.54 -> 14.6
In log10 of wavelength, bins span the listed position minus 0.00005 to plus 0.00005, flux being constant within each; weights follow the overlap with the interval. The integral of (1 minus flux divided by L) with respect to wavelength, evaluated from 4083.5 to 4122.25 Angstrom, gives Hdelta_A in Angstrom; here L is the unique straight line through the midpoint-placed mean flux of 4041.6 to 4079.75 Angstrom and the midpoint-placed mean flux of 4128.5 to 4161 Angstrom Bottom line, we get 3.4 Angstrom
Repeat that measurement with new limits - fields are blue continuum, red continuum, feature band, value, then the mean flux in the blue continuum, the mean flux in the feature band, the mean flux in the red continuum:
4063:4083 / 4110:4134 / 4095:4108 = 1.6 Angstrom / 15.2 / 12.7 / 14.1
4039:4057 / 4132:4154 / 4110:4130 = 1.3 Angstrom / 15.2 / 14.2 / 15.1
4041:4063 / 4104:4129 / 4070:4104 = 0.4 Angstrom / 15.4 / 14.4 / 13.8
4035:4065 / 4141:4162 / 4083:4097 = 0.5 Angstrom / 15.2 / 14.7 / 15.3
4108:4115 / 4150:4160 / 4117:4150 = -0.4 Angstrom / 13.9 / 14.7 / 15.2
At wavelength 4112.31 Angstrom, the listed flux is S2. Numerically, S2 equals 14.2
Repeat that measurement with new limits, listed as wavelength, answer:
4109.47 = 14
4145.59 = 15.7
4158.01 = 16.6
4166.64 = 15.2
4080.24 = 13.7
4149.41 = 15.2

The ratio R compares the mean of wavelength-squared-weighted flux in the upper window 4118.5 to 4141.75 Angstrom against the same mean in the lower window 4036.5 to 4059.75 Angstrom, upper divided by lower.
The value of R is 0.98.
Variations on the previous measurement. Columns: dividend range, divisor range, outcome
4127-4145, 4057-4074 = 0.96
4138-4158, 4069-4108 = 1.10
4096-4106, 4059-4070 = 0.82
